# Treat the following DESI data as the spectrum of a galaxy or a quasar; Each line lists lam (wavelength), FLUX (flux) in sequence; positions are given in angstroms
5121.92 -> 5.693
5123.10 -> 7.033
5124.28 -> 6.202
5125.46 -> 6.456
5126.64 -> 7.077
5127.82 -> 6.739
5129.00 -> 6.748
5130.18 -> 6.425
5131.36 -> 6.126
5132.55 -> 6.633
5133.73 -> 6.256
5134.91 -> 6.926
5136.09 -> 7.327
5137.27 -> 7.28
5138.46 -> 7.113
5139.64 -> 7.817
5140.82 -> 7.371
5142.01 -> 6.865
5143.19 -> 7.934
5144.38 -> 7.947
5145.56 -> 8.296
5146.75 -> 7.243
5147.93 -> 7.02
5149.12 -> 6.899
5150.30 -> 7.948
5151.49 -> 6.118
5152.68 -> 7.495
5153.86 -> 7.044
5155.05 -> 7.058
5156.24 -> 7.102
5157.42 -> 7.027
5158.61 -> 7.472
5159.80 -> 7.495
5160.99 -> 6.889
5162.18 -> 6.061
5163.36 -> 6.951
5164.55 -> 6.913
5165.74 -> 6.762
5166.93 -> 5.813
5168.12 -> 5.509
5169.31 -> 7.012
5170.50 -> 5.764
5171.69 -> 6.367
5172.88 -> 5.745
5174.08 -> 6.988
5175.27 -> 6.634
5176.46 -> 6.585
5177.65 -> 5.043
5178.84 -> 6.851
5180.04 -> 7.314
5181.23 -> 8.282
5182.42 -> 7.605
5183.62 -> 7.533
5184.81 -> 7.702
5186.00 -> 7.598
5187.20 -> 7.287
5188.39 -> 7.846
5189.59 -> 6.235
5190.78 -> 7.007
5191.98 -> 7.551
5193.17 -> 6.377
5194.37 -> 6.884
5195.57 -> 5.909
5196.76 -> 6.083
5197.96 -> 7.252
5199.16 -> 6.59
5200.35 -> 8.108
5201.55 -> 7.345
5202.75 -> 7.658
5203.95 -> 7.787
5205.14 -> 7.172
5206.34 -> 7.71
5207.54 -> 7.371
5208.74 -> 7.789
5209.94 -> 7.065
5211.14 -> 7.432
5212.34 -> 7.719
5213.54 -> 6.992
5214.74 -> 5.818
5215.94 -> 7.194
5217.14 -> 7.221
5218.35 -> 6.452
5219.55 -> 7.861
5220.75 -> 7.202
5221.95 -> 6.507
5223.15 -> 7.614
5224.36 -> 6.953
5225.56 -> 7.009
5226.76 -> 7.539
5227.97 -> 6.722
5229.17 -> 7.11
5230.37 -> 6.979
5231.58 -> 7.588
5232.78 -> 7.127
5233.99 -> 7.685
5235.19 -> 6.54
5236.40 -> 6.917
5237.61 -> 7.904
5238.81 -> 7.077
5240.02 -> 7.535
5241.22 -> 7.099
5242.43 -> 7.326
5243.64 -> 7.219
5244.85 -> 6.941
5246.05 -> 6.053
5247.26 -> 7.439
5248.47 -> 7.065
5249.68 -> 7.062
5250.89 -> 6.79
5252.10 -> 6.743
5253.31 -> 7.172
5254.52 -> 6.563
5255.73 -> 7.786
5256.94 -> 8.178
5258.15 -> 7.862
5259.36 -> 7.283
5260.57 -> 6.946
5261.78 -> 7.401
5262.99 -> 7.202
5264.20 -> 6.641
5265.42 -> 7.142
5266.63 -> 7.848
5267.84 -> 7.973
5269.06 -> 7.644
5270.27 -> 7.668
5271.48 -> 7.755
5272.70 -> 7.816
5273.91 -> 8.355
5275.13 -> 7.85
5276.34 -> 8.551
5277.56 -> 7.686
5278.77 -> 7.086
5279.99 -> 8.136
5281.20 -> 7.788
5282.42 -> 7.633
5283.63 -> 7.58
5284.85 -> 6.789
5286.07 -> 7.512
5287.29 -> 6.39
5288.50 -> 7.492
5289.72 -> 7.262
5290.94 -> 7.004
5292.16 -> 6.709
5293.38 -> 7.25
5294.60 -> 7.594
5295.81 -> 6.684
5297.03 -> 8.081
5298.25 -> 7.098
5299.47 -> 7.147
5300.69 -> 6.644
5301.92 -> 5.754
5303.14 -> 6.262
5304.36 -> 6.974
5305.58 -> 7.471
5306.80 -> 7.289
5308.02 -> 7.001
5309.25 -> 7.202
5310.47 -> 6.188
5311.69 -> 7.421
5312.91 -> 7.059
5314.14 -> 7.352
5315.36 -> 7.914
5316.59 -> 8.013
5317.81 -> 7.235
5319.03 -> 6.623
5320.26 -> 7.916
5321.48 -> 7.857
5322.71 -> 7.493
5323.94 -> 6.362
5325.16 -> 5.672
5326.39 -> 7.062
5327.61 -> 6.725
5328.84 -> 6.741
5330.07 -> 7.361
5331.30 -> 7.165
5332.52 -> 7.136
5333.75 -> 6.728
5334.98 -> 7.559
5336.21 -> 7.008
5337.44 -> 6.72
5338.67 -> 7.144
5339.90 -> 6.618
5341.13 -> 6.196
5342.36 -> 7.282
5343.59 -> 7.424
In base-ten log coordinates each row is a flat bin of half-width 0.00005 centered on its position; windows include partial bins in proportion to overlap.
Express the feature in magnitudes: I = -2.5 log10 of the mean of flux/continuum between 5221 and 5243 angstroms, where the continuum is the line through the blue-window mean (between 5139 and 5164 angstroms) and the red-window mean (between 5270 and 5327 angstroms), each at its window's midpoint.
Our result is 0.01 mag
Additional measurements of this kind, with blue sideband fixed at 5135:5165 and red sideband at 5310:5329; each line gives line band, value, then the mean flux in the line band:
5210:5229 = 0.02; 7.08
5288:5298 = -0.02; 7.25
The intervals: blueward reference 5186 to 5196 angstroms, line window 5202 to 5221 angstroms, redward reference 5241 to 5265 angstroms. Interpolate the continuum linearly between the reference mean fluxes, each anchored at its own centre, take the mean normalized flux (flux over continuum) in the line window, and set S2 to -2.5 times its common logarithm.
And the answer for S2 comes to -0.042 mag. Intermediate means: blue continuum 6.94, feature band 7.28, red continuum 7.14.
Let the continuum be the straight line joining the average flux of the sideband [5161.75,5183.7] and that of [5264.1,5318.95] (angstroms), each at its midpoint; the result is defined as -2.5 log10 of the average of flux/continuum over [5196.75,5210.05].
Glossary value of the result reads -0.092 mag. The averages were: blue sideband 6.6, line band 7.39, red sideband 7.33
